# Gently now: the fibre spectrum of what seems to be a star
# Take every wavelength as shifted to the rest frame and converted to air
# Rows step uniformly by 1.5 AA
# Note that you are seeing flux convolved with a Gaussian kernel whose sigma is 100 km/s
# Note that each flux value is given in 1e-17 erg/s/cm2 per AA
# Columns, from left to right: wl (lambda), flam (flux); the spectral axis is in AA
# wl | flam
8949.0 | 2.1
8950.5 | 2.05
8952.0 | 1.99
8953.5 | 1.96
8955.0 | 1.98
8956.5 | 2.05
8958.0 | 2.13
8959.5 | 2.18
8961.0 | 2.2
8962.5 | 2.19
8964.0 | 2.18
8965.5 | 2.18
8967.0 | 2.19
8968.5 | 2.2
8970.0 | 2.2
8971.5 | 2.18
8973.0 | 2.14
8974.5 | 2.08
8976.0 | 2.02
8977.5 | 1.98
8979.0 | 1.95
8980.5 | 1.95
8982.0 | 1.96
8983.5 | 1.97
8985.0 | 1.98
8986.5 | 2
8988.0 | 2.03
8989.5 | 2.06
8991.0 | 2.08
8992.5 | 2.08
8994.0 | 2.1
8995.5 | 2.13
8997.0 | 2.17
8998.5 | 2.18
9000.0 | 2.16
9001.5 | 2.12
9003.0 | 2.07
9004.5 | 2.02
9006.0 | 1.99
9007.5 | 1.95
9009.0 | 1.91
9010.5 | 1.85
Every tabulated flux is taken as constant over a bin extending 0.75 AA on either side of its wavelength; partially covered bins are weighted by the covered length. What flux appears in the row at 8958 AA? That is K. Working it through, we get 2.13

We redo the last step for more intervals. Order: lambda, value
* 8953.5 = 1.96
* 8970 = 2.2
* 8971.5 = 2.18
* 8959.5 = 2.18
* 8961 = 2.2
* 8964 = 2.18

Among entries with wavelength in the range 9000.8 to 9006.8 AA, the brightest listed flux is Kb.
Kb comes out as 2.12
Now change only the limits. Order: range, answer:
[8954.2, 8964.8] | 2.2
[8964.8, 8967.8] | 2.19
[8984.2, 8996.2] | 2.13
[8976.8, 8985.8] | 1.98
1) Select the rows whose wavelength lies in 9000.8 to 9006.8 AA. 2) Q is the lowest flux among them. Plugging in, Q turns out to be 1.99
